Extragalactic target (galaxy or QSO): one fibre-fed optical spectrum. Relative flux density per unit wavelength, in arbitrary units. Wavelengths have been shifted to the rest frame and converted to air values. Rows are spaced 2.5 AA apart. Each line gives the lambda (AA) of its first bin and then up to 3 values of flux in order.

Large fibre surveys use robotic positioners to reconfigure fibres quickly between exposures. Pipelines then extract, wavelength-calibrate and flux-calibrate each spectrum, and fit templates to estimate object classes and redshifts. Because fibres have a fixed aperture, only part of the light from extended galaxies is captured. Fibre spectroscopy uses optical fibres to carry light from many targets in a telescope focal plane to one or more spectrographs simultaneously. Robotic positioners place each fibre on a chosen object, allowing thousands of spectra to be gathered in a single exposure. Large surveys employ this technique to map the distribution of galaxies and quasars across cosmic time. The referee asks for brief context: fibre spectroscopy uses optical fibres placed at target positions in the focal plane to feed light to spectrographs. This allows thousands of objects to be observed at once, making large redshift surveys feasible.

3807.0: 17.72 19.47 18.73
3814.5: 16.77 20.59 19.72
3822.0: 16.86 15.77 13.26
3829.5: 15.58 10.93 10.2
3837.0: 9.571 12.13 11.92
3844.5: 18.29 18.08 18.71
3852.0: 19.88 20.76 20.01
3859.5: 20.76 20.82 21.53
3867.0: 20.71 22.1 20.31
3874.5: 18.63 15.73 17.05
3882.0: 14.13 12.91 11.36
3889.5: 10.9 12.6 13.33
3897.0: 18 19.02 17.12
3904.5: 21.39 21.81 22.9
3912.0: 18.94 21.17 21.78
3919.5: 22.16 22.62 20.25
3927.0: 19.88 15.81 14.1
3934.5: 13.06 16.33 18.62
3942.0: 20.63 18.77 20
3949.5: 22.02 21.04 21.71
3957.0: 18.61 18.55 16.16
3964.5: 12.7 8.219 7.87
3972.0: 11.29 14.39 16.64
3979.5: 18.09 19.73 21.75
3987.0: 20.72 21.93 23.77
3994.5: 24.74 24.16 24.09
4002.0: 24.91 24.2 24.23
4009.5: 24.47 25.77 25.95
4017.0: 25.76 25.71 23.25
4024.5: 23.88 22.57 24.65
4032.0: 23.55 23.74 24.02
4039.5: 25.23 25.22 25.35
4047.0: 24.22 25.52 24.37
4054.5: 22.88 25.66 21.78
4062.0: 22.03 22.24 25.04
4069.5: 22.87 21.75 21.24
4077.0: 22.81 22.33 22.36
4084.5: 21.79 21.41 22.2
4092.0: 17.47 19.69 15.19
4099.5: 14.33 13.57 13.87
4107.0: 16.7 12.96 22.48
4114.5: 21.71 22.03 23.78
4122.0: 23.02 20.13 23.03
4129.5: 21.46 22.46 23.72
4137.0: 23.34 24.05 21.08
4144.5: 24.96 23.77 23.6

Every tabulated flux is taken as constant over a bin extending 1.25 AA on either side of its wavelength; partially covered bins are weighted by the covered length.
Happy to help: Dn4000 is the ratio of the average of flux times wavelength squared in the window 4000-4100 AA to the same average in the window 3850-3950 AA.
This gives 1.35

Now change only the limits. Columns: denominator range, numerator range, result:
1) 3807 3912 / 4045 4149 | 1.41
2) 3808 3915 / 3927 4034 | 1.25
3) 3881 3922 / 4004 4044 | 1.48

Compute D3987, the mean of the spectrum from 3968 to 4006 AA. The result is 19.8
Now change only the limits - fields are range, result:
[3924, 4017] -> 19.4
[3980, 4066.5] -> 23.8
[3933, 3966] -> 18.2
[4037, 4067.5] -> 24.1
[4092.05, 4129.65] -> 18.8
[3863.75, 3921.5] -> 18.1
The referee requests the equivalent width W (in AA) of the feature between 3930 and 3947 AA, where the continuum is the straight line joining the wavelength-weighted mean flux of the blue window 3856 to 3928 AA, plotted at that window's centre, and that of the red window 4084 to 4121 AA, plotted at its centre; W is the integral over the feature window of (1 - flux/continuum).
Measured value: 1.4 AA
